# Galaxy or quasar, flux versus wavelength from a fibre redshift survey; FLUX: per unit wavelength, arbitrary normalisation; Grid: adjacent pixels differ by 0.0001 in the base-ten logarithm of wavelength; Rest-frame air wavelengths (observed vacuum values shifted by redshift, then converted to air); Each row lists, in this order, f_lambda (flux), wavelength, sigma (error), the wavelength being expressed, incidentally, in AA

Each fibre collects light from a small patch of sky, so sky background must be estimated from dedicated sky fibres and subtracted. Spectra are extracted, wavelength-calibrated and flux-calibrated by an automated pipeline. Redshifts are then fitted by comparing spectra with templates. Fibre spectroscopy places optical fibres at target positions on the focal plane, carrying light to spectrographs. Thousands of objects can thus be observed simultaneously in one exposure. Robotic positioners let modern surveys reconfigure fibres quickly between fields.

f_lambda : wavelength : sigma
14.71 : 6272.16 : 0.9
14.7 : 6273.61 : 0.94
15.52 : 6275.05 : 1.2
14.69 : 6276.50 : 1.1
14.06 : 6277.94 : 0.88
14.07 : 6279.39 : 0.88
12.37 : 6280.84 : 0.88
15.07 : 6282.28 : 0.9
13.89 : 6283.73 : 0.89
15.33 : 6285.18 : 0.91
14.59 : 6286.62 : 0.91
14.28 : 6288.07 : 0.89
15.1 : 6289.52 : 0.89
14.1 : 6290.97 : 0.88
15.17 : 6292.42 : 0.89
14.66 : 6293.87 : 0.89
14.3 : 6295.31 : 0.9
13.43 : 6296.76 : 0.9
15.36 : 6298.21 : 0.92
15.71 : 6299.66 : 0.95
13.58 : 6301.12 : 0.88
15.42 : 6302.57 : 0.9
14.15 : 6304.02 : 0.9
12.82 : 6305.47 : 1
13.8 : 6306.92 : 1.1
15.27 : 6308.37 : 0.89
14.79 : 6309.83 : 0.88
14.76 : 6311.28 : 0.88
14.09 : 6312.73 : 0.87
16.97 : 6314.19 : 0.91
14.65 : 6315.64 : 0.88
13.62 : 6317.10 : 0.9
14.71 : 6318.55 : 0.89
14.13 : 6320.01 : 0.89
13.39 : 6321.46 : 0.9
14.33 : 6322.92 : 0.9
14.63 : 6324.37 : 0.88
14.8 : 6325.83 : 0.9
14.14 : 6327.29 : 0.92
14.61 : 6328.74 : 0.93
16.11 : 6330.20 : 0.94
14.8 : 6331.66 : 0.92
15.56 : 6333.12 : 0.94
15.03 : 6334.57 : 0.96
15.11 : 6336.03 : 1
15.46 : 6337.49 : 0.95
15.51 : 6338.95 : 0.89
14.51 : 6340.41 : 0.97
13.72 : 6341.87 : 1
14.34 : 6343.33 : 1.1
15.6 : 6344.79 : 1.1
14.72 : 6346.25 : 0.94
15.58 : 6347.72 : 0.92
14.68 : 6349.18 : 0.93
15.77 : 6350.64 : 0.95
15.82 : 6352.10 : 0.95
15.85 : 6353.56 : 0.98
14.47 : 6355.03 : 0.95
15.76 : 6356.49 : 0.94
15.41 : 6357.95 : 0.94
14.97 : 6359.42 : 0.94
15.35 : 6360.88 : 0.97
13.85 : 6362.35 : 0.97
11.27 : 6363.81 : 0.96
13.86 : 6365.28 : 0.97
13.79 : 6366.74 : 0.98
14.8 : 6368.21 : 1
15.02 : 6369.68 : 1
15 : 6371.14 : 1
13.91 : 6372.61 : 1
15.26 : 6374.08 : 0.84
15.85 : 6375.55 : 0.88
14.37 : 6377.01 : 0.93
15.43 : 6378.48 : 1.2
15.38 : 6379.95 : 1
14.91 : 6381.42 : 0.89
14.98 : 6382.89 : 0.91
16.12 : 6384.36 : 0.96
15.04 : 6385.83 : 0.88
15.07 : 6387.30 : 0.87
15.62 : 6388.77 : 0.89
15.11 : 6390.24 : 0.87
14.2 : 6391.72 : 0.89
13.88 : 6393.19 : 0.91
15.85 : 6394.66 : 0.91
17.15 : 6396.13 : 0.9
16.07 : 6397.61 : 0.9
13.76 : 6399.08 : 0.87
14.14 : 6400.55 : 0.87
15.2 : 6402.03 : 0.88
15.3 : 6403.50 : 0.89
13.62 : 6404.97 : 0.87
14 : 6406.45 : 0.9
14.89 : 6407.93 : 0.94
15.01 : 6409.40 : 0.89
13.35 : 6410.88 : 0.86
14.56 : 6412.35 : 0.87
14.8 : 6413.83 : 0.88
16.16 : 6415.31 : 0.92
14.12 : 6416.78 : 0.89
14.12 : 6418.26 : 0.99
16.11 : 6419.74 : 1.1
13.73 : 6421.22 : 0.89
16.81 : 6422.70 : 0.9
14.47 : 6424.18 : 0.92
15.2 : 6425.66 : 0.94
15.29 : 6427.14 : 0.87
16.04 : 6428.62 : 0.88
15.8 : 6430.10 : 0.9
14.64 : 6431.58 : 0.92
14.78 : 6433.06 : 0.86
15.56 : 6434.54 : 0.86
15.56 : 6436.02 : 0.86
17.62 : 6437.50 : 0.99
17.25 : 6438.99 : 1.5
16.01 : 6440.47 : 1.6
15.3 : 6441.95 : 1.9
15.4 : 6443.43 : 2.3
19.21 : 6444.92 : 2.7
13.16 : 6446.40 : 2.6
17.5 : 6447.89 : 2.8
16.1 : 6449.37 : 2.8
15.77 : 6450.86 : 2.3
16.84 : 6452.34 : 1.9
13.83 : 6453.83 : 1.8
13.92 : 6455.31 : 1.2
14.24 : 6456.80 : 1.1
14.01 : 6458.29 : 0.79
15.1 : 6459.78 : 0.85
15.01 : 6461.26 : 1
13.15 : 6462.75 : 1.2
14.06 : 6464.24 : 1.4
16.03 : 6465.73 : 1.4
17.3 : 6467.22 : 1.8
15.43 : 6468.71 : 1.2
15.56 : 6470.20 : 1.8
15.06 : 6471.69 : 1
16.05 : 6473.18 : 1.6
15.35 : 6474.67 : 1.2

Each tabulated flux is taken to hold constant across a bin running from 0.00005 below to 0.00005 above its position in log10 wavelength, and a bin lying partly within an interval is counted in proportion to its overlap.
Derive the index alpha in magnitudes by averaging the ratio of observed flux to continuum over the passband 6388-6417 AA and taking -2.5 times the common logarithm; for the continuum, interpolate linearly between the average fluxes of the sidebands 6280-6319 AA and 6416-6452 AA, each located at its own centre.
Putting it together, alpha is 0.04 mag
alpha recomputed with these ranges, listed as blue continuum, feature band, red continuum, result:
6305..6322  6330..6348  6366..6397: -0.03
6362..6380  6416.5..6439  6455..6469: -0.05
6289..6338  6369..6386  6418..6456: 0.00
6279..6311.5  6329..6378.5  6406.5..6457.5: 0.00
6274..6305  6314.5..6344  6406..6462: 0.00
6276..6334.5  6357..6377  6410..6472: 0.03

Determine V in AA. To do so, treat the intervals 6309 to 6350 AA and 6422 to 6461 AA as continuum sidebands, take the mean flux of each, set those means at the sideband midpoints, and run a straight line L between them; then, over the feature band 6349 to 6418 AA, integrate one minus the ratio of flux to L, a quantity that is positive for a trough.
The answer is 1.43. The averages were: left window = 14.8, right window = 15.6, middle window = 14.9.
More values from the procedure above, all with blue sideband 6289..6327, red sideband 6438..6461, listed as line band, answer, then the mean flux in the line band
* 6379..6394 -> 0.1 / 15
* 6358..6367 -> 0.6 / 14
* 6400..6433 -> 1.0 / 14.9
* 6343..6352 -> -0.2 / 15.2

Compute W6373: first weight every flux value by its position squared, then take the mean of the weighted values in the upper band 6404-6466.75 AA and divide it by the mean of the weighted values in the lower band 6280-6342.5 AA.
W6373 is 1.1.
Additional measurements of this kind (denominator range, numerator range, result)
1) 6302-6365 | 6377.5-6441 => 1.05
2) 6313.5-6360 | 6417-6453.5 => 1.08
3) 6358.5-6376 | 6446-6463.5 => 1.07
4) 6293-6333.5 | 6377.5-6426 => 1.05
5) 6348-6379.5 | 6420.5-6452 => 1.09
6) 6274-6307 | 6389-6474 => 1.10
